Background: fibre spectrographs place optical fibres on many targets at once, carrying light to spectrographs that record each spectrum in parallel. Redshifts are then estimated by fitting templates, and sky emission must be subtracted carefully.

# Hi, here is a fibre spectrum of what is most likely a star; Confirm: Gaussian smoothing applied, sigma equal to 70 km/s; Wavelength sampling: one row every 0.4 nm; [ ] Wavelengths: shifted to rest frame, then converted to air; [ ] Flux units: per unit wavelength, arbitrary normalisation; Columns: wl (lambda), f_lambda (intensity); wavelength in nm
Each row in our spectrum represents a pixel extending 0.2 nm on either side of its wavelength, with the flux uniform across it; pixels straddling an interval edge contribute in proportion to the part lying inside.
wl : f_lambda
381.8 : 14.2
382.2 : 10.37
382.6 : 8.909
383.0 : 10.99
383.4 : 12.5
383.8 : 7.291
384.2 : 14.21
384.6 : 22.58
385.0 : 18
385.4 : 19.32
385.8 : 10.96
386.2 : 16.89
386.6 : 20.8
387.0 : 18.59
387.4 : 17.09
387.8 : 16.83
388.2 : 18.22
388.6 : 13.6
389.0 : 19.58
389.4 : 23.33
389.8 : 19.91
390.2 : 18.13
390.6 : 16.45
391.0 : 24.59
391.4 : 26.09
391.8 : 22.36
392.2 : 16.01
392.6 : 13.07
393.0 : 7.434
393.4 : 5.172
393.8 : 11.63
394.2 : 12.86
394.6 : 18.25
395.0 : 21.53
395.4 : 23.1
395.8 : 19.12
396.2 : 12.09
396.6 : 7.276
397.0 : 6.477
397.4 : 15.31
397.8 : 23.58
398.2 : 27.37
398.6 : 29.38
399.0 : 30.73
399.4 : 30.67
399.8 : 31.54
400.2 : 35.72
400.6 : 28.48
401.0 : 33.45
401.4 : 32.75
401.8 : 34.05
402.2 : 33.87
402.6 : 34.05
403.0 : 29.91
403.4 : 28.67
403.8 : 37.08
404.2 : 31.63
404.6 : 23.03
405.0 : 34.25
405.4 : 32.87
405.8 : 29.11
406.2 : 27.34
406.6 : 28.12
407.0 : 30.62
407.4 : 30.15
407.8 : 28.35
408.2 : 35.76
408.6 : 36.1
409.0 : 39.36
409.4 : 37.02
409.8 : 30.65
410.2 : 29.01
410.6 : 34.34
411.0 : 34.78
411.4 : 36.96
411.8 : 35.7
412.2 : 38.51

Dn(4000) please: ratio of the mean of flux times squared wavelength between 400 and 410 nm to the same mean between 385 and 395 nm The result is 2.0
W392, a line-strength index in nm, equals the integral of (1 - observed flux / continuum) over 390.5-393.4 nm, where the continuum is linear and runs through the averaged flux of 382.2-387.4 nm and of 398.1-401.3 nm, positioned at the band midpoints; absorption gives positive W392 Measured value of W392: 0.676 nm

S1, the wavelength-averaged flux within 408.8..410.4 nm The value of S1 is 34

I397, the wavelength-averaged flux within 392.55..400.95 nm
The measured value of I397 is 19.9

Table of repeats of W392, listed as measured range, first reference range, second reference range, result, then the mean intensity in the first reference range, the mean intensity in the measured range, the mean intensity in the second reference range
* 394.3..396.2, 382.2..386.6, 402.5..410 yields 0.31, 14.3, 19.2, 31.8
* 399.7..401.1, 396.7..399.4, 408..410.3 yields -0.42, 22.2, 32.3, 34.9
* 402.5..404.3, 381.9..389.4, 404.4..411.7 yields -0.22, 15.6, 32.2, 32.2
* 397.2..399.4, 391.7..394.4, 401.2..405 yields -0.30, 12.3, 25.8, 31.8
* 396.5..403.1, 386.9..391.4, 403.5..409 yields -0.14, 19.1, 27.6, 31.4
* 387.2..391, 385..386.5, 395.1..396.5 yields -0.38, 16.4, 18.5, 17.6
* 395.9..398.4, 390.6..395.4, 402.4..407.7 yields 0.71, 16.6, 15.5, 30.5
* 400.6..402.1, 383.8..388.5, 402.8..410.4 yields -0.27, 17.1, 32.8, 31.5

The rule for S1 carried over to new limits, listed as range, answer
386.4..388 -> 18.3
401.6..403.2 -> 33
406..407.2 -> 28.7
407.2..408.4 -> 31.4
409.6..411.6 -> 33.1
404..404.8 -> 27.3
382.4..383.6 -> 10.8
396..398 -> 12.9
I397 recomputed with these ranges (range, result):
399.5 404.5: 32.4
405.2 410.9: 32.1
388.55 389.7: 19.6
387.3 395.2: 17.1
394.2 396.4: 18.3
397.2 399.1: 25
